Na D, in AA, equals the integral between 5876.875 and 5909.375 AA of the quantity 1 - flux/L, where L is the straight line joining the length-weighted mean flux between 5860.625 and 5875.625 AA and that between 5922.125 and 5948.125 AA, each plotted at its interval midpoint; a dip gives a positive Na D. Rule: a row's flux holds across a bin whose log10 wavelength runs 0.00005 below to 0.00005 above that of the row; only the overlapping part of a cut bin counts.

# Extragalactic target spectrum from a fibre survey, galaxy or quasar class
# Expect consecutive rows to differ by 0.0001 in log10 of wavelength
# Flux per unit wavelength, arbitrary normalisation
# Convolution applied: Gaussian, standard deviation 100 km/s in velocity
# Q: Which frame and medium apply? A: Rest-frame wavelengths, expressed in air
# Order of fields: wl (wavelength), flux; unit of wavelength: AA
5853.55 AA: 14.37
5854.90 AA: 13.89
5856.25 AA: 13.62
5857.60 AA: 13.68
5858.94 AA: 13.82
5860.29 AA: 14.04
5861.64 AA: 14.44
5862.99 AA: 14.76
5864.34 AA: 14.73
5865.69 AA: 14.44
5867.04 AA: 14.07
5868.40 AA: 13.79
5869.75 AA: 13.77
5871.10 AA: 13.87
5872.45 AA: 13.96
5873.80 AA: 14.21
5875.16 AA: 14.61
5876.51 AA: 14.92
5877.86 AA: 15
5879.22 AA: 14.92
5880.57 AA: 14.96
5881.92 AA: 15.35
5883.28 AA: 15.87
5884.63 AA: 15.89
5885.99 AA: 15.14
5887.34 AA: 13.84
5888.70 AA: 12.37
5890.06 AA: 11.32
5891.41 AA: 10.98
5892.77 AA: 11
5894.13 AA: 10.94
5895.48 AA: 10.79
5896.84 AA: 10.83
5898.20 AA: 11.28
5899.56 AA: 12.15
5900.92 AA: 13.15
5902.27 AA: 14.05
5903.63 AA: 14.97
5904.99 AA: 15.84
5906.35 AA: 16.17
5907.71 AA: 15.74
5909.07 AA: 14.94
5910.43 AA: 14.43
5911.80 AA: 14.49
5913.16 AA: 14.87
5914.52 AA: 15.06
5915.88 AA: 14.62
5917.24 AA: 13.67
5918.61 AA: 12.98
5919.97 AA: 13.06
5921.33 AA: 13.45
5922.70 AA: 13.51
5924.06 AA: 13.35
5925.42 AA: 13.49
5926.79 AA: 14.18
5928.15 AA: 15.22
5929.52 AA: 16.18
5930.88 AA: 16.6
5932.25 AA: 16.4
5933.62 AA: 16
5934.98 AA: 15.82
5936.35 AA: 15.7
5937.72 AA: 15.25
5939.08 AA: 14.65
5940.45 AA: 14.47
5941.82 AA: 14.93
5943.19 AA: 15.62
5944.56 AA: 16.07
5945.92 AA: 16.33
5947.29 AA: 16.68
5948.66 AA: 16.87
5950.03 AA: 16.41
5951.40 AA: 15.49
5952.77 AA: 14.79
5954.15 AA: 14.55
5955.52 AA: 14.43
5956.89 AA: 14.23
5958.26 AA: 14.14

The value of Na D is 2.2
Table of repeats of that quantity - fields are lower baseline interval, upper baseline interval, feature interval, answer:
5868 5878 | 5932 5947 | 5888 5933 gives 3.9 AA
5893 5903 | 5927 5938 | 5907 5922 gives -0.6 AA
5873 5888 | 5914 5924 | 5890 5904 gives 2.4 AA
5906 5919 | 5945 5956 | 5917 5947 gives 0.6 AA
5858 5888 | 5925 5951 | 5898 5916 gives 0.8 AA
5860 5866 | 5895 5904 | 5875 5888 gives -1.6 AA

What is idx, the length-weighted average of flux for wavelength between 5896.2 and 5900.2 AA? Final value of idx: 11.4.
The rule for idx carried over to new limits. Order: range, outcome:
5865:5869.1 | 14.1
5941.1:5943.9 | 15.2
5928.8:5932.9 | 16.4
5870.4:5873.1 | 13.9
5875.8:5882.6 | 15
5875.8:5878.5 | 15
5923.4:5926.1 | 13.4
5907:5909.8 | 15.3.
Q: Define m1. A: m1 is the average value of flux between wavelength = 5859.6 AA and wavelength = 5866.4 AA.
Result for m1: 14.5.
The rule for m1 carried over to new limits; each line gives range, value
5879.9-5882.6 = 15.2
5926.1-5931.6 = 15.5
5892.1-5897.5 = 10.9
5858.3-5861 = 13.9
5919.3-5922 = 13.3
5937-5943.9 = 15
